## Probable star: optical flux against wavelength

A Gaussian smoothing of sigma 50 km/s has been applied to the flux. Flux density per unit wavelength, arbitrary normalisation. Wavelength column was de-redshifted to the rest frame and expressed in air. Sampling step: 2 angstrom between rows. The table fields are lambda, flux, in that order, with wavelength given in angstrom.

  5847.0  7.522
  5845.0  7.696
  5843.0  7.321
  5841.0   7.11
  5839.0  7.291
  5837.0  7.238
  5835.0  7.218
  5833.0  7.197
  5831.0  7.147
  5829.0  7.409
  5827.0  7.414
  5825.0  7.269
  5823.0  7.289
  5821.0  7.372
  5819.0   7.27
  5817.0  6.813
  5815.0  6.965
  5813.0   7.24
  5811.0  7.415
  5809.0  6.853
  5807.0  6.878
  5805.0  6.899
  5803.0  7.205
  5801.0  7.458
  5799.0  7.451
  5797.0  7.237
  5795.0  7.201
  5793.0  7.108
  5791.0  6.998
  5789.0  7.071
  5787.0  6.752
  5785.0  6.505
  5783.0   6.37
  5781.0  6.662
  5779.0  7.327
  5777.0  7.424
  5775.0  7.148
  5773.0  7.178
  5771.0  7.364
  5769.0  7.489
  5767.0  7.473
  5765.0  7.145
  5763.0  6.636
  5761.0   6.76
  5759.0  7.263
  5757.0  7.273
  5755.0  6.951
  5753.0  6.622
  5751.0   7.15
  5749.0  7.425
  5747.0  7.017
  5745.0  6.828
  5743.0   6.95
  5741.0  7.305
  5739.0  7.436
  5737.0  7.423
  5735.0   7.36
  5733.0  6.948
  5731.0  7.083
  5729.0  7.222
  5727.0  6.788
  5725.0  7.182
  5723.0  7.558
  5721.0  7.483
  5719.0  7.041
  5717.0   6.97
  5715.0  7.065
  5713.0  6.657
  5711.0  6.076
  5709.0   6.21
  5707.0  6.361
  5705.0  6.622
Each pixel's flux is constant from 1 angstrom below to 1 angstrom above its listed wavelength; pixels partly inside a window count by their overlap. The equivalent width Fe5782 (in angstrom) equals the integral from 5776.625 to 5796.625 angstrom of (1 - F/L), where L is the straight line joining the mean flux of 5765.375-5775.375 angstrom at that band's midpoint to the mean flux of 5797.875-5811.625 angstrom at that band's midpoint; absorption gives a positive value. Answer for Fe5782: 0.86 angstrom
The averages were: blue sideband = 7.33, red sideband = 7.16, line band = 6.94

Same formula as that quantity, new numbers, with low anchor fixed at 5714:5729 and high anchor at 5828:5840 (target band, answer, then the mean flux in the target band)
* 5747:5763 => 0.3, 7.03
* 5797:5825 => 0.2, 7.17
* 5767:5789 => 0.5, 7.04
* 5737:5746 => 0.0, 7.16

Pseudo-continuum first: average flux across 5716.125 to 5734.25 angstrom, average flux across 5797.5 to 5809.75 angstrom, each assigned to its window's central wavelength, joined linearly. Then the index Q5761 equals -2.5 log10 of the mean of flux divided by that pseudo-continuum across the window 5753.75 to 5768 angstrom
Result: 0.01 mag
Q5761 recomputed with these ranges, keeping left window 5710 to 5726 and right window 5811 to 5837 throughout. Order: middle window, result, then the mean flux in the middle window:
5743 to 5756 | 0.01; 7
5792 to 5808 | 0.00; 7.18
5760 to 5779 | -0.01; 7.19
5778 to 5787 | 0.07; 6.72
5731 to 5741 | -0.03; 7.27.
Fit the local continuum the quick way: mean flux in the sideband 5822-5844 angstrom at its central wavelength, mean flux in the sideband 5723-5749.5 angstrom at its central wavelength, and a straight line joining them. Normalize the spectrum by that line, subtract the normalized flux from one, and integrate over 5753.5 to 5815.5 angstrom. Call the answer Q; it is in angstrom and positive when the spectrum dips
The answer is 1.1 angstrom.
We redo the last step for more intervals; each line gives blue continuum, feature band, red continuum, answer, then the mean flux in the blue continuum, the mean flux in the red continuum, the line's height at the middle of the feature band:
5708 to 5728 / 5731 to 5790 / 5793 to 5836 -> -0.4 angstrom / 6.9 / 7.2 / 7.03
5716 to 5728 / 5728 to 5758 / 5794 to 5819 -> 0.1 angstrom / 7.17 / 7.14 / 7.16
